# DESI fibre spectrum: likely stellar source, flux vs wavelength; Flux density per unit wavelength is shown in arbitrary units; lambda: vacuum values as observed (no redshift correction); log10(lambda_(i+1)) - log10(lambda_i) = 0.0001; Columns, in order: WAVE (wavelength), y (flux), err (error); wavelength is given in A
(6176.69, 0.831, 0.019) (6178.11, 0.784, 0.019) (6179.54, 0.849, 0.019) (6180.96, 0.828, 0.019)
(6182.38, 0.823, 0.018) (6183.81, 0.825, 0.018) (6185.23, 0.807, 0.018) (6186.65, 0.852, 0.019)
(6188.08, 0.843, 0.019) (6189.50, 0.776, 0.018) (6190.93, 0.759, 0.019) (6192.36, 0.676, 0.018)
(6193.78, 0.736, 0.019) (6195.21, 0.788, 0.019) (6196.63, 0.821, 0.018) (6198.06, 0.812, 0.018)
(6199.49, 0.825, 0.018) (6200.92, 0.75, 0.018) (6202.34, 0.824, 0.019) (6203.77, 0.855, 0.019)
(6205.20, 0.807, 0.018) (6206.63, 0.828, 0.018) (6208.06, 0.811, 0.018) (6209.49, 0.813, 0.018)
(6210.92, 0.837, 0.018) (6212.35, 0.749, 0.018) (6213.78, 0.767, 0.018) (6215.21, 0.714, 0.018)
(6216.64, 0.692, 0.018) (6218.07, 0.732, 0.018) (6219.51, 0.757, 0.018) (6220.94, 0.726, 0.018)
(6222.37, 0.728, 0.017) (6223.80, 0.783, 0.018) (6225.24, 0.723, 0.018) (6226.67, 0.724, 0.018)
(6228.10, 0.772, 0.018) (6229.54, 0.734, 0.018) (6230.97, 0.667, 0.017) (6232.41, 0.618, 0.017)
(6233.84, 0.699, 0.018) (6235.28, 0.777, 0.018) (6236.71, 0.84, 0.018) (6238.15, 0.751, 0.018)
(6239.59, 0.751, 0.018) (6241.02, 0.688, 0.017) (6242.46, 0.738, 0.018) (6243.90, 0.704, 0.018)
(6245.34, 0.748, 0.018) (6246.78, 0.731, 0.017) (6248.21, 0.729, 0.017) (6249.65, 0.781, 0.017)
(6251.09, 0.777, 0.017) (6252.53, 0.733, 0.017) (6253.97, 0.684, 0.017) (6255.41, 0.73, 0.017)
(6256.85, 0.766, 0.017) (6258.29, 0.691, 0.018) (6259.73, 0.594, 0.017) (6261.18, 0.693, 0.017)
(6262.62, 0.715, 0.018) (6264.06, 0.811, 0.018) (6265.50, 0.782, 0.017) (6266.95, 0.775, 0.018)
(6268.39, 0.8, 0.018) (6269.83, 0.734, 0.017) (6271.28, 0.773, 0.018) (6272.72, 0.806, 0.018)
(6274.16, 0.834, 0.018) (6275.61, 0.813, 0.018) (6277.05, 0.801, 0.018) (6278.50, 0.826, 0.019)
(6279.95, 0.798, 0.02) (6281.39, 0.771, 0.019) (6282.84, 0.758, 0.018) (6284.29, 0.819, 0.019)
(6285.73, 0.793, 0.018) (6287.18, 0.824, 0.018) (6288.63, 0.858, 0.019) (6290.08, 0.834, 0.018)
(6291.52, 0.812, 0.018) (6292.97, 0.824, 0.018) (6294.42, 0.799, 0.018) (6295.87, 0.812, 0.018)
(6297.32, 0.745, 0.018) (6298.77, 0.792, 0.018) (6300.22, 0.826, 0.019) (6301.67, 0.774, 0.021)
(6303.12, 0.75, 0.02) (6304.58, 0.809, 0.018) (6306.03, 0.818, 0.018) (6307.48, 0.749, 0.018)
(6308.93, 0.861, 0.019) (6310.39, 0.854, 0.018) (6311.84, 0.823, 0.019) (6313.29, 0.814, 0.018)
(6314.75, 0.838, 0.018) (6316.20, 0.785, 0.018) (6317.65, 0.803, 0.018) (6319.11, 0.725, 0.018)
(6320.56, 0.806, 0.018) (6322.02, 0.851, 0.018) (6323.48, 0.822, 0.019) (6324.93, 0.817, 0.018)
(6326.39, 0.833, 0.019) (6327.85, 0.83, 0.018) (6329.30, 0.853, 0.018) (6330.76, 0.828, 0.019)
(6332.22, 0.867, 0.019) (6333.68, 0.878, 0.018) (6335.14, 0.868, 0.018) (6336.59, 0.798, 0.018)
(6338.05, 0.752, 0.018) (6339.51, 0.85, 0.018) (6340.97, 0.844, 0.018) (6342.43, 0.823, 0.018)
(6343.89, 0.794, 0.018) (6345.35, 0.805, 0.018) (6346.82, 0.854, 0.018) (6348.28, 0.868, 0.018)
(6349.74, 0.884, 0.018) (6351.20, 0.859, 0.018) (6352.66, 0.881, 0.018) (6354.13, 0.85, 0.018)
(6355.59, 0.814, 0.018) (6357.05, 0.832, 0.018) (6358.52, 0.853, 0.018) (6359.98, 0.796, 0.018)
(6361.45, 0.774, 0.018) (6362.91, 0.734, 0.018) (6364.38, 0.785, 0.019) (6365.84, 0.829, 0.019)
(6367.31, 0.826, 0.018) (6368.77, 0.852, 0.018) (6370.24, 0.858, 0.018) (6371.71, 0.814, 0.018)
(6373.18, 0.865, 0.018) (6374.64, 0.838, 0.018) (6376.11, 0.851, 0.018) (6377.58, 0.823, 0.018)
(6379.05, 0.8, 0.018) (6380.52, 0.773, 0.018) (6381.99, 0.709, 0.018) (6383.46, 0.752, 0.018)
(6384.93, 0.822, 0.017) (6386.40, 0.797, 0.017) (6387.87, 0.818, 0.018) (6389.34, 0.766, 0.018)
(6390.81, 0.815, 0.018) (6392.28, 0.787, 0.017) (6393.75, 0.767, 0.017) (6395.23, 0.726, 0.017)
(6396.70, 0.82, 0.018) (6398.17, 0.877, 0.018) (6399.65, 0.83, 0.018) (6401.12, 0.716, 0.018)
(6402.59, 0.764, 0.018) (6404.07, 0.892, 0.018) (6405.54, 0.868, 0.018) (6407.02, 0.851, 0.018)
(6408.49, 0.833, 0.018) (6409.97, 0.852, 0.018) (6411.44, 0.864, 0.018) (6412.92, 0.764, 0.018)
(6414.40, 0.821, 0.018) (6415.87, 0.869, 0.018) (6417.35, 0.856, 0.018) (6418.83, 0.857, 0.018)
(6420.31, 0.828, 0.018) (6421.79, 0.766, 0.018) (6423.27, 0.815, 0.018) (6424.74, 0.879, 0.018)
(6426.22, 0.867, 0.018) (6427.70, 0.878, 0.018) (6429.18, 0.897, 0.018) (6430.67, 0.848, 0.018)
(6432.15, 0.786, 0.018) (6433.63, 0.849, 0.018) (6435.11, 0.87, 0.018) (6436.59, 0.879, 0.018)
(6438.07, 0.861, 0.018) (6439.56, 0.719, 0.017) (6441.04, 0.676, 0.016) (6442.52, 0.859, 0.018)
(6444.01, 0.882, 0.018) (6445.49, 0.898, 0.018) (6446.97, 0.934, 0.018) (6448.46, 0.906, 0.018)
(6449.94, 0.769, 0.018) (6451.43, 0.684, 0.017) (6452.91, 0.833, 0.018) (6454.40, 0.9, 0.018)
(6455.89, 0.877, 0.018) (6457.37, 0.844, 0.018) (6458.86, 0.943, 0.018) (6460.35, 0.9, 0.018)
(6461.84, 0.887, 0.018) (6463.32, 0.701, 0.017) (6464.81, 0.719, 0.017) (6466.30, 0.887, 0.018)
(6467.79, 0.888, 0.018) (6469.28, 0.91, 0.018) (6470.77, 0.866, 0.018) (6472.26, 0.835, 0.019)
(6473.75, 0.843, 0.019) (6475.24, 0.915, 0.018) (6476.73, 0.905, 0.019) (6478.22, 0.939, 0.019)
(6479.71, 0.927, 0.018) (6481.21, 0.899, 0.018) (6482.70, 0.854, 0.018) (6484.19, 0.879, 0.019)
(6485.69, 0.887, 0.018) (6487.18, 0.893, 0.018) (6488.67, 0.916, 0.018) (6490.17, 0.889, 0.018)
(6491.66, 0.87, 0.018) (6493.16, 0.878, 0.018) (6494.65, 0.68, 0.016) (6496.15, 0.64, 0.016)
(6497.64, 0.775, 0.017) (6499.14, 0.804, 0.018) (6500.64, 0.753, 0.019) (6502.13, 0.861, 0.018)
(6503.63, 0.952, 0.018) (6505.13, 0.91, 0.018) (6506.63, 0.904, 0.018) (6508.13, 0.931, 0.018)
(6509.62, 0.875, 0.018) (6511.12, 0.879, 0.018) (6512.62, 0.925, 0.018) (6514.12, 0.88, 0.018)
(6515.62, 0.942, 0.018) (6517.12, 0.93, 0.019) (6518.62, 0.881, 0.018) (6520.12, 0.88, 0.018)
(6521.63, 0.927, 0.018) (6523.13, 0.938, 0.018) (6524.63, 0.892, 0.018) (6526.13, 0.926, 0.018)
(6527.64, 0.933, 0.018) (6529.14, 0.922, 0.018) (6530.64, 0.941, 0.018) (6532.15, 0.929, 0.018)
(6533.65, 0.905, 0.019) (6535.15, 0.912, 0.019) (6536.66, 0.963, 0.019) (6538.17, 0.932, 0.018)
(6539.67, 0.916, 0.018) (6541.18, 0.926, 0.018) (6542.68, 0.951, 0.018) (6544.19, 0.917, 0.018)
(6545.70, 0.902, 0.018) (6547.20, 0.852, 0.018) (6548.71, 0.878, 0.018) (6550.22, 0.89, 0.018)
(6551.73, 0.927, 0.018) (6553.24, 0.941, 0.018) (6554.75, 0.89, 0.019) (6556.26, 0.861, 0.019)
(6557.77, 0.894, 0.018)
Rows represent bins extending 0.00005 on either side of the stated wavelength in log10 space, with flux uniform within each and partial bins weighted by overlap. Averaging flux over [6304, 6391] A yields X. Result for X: 0.82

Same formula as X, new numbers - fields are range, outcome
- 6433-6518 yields 0.858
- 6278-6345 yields 0.813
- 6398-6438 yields 0.84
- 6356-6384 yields 0.809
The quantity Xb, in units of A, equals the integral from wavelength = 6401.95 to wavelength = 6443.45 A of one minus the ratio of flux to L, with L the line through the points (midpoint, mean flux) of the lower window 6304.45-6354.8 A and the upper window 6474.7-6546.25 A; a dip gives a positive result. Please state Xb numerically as 1.2 A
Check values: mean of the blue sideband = 0.829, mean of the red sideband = 0.891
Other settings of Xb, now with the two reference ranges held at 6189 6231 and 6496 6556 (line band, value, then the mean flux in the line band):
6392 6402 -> 0.66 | 0.789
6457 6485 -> 0.14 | 0.871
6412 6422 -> 0.31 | 0.826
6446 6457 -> 0.29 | 0.845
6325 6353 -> -0.63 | 0.839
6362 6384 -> 0.72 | 0.807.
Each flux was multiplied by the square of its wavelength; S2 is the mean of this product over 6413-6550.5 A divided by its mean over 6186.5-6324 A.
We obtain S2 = 1.21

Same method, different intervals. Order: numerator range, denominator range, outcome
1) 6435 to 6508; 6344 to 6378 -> 1.06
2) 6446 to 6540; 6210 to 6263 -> 1.30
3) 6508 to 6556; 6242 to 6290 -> 1.30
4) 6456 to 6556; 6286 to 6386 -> 1.14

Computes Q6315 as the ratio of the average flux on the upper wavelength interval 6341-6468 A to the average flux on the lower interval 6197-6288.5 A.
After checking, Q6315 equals 1.09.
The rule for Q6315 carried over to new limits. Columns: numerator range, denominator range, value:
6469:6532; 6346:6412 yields 1.08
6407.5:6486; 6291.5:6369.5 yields 1.04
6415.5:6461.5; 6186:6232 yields 1.10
